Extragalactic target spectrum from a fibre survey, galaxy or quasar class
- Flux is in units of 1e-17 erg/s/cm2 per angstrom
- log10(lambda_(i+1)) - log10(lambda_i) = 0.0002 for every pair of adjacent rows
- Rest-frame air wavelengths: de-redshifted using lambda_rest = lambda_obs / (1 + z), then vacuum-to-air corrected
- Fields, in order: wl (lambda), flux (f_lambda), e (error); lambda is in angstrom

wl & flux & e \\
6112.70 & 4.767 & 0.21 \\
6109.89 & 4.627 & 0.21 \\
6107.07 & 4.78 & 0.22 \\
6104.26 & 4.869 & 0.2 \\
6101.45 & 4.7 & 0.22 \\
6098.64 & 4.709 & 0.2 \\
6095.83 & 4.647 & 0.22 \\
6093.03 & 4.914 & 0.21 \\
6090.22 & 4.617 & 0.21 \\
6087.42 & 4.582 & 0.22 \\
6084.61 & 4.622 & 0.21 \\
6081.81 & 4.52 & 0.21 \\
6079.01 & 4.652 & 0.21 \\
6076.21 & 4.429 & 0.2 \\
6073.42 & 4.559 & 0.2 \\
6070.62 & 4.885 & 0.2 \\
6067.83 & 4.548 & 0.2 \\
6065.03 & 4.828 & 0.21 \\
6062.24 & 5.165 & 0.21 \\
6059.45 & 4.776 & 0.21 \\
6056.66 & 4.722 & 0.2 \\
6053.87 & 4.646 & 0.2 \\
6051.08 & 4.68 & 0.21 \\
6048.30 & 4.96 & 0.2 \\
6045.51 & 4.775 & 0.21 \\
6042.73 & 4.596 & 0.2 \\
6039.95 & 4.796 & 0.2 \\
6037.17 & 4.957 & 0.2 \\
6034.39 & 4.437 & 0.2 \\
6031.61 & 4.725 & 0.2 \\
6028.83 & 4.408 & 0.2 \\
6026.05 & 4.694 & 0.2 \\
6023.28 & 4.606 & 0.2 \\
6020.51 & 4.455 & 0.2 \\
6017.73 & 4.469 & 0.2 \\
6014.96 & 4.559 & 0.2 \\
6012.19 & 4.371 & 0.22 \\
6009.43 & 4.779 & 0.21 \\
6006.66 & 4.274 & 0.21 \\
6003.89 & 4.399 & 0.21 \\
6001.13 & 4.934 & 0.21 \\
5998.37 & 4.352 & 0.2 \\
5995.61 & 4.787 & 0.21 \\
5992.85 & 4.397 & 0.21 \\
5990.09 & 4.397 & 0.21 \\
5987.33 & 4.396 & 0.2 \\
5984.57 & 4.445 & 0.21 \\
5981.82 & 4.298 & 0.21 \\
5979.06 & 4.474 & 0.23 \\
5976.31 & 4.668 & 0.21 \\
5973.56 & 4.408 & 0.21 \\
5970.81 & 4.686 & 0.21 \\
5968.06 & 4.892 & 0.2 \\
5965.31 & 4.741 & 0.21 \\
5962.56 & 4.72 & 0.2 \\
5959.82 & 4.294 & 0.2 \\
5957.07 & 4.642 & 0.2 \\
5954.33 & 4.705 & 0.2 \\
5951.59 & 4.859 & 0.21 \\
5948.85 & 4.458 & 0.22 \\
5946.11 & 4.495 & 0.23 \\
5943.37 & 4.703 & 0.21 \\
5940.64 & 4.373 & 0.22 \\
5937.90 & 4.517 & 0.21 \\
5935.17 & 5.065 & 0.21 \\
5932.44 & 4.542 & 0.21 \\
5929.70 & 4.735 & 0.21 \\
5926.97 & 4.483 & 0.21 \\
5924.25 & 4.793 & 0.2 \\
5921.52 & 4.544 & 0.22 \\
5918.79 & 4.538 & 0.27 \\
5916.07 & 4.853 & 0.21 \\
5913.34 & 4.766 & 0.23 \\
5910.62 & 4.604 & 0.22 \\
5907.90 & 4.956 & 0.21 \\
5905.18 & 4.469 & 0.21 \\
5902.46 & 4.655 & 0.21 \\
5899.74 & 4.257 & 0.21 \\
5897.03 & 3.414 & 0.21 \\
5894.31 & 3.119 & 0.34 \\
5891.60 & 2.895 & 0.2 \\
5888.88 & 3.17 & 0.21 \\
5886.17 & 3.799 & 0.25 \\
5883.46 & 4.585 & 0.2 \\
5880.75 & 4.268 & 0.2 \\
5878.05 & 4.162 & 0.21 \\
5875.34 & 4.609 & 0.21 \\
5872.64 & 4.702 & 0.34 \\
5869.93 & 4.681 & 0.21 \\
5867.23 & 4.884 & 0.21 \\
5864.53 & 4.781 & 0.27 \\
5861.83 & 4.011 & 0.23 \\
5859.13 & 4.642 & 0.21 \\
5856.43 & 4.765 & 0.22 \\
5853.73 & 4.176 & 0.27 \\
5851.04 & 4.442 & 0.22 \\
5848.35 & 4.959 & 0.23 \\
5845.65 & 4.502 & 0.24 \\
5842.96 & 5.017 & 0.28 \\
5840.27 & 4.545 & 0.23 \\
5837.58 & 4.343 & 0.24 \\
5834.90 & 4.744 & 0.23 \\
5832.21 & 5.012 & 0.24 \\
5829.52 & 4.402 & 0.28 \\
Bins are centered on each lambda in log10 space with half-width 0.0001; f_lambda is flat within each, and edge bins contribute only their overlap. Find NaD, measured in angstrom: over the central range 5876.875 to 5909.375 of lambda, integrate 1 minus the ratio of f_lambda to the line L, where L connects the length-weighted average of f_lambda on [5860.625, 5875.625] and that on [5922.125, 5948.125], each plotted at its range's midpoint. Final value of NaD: 4.5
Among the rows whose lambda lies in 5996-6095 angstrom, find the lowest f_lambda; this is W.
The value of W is 4.274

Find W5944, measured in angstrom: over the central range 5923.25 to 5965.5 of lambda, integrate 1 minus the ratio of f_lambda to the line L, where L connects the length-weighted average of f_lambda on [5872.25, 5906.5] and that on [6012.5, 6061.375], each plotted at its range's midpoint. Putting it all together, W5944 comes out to -3.9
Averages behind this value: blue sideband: 3.99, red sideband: 4.66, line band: 4.63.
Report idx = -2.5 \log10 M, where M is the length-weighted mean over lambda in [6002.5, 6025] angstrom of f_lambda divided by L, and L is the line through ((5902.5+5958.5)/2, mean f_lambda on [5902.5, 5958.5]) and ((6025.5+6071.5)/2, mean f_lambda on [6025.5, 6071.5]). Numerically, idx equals 0.05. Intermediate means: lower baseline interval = 4.65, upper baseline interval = 4.74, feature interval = 4.49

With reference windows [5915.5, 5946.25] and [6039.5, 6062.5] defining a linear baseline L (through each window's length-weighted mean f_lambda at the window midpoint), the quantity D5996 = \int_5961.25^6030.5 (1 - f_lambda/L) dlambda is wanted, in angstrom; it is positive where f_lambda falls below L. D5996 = 2.4 angstrom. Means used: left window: 4.64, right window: 4.77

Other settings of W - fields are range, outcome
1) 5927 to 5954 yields 4.373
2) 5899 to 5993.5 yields 4.257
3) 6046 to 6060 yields 4.646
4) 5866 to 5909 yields 2.895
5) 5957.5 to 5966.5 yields 4.294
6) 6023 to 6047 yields 4.408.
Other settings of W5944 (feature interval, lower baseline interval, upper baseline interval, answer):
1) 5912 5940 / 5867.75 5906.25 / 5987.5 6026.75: -3.0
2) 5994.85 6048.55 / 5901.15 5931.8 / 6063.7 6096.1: 0.6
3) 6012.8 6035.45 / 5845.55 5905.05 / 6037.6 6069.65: 0.7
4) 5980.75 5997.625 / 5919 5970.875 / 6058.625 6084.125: 0.8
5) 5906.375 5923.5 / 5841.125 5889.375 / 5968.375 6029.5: -0.8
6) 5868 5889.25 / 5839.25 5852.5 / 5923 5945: 1.7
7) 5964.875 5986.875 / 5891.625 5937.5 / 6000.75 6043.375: -0.2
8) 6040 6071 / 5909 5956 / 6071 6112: -0.8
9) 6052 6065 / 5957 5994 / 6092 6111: -0.4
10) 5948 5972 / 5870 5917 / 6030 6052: -1.2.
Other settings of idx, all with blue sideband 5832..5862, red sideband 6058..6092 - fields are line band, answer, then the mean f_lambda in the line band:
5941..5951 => 0.02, 4.56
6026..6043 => 0.00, 4.66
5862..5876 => -0.02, 4.68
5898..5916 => 0.00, 4.61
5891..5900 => 0.34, 3.37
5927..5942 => 0.00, 4.63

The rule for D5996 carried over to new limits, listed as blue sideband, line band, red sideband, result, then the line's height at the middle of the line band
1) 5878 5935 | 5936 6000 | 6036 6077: -1.1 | 4.48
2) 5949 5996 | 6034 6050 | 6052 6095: -0.4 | 4.66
